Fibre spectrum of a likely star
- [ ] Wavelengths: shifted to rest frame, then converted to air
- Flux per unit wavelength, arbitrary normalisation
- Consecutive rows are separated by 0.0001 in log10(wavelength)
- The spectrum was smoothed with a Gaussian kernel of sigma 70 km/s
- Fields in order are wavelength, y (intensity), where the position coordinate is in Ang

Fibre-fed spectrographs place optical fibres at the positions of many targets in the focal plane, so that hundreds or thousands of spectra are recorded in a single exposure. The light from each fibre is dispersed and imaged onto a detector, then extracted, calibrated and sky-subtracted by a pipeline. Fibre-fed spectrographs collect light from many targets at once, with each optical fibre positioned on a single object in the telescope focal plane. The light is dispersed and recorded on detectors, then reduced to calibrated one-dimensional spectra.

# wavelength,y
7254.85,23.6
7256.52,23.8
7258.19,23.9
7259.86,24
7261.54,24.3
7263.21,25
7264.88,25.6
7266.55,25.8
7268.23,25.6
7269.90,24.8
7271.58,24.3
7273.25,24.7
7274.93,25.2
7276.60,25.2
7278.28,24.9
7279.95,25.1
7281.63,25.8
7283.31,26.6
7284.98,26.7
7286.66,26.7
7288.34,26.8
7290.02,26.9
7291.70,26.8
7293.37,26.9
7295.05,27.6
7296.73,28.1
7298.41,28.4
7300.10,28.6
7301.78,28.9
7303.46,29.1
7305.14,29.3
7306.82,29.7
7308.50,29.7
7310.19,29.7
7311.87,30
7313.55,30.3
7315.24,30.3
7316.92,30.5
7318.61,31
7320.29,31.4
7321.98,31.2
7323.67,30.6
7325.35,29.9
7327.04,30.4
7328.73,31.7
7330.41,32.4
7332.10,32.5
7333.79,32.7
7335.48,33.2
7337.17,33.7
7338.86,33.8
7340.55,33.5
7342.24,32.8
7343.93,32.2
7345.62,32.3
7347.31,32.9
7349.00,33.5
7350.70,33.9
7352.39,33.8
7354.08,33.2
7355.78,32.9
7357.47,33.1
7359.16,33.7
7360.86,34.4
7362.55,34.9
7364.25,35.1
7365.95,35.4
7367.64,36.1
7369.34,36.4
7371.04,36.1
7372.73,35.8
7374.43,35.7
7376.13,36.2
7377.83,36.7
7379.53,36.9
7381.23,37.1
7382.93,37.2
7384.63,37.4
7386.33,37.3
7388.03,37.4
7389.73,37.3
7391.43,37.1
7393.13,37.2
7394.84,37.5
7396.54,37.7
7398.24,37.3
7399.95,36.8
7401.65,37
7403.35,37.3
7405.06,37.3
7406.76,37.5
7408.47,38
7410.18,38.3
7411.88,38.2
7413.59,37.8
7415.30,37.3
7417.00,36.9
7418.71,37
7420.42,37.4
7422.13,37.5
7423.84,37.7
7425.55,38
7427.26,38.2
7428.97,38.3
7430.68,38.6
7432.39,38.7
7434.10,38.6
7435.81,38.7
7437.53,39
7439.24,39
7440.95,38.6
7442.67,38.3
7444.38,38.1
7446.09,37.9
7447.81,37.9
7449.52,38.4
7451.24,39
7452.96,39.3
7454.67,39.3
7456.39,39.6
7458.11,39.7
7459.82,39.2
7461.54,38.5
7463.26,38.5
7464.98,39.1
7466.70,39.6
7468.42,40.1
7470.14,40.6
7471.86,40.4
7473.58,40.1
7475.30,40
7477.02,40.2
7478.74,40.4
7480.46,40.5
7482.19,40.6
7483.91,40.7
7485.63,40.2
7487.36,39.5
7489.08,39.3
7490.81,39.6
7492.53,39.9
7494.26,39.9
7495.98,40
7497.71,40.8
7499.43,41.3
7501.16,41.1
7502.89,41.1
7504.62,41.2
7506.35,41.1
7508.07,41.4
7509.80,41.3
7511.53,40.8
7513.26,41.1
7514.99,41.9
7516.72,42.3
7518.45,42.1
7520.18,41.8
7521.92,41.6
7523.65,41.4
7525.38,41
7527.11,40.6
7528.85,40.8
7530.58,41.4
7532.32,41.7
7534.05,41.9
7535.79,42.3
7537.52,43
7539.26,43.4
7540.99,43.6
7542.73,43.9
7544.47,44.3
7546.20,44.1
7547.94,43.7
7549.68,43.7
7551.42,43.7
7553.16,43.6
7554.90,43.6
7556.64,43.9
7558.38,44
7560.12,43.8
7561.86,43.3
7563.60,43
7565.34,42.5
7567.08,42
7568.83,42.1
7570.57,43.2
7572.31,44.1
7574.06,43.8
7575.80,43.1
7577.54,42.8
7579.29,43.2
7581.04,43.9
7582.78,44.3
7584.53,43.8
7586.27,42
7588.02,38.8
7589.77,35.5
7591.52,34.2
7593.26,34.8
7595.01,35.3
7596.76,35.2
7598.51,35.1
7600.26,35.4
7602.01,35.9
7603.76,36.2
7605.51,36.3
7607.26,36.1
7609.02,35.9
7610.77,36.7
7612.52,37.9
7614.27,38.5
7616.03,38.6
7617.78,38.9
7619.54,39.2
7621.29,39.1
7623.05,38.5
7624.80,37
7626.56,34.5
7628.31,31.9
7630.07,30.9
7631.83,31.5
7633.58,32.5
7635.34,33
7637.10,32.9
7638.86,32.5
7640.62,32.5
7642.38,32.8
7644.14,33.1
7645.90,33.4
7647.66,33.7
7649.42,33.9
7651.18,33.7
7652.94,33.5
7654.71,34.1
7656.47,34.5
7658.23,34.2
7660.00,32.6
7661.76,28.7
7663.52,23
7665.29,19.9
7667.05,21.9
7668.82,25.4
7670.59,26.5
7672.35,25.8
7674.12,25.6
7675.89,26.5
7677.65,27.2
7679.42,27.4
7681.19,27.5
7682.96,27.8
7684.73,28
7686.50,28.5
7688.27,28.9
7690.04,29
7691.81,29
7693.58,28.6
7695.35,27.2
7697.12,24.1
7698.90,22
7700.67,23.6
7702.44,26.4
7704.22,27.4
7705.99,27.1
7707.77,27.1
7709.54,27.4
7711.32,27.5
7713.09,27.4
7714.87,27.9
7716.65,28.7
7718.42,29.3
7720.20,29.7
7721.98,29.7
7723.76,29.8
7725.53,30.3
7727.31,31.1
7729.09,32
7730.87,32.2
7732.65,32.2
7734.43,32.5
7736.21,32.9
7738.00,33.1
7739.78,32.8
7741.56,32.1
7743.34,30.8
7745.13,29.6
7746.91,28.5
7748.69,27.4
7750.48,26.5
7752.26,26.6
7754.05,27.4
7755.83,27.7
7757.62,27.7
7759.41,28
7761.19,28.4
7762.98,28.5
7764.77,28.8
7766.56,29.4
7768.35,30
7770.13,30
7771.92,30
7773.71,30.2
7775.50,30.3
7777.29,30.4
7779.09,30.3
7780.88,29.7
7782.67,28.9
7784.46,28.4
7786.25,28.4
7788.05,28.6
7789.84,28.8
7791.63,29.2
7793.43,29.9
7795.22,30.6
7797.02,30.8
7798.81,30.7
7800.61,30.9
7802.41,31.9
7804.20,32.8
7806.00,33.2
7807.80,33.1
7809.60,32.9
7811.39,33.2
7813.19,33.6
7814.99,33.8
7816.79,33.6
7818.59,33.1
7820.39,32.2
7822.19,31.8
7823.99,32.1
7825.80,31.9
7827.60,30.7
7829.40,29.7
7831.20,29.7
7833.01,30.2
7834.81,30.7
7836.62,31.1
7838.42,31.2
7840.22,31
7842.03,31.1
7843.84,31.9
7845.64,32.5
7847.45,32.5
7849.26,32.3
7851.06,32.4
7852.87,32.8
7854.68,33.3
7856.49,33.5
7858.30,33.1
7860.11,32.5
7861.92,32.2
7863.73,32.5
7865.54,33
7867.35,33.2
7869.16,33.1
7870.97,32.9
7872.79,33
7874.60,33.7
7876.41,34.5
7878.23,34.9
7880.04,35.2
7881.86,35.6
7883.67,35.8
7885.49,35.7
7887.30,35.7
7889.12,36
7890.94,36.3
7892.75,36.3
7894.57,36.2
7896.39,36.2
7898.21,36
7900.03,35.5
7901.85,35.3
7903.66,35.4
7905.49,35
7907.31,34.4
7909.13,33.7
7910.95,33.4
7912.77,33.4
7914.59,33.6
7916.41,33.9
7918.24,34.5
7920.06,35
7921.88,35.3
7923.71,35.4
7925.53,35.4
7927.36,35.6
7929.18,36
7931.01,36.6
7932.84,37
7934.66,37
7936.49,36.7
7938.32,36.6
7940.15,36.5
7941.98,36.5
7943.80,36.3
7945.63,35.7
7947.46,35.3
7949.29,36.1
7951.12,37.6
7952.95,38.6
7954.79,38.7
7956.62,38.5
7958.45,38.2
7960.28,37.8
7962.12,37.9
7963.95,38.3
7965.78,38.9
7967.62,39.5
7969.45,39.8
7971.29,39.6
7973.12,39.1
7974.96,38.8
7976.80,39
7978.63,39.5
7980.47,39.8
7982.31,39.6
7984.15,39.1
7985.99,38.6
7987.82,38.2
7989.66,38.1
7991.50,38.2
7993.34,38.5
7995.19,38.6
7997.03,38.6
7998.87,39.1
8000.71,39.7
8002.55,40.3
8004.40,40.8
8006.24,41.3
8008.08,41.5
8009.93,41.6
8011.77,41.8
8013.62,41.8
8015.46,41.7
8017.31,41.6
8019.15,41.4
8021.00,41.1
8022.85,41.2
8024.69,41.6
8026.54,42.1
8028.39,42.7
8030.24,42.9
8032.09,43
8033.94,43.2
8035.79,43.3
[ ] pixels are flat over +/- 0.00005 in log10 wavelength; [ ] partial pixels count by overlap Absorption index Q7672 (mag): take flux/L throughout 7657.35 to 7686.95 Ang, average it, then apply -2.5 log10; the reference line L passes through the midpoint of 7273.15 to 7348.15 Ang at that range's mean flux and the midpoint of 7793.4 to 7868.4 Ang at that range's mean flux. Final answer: 0.17 mag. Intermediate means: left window 29.5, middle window 26.8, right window 32.1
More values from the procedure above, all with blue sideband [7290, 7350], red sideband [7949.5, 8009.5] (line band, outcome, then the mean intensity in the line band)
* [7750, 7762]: 0.30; 27.5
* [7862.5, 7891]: 0.10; 34.4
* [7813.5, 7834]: 0.17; 31.8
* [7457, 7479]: -0.22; 39.7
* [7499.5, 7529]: -0.24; 41.3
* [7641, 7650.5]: 0.05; 33.4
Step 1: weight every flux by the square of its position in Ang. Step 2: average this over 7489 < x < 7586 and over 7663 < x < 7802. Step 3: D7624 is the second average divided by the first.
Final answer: 0.71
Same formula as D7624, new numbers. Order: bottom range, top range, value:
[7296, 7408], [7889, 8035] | 1.33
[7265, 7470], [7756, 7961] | 1.11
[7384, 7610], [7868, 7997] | 1.03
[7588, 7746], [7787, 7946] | 1.13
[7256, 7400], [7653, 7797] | 1.02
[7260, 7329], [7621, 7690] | 1.21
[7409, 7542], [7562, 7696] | 0.90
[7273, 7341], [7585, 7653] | 1.32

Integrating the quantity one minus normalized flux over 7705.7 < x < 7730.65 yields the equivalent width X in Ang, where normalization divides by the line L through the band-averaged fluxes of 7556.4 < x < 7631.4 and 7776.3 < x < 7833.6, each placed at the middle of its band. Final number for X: 3.9 Ang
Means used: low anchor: 39.1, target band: 29.1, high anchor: 31.1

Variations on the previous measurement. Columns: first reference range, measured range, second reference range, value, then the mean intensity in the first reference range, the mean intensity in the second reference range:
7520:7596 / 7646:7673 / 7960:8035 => 7.83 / 42.1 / 40.2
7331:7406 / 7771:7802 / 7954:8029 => 6.88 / 35.3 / 39.8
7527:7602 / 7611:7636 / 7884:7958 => 2.93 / 41.6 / 35.8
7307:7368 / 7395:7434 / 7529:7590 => -1.76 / 32.4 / 42.9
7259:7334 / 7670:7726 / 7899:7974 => 9.83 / 28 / 36.4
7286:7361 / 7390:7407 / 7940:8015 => -2.92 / 30.9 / 38.9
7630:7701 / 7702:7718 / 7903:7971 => 1.51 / 29.2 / 36.4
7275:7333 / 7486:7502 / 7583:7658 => -3.57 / 28.8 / 35.5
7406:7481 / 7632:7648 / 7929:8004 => 2.35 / 38.7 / 38.1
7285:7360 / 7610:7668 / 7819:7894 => -2.24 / 30.8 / 32.9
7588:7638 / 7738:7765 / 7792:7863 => 3.58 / 35.7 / 31.9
